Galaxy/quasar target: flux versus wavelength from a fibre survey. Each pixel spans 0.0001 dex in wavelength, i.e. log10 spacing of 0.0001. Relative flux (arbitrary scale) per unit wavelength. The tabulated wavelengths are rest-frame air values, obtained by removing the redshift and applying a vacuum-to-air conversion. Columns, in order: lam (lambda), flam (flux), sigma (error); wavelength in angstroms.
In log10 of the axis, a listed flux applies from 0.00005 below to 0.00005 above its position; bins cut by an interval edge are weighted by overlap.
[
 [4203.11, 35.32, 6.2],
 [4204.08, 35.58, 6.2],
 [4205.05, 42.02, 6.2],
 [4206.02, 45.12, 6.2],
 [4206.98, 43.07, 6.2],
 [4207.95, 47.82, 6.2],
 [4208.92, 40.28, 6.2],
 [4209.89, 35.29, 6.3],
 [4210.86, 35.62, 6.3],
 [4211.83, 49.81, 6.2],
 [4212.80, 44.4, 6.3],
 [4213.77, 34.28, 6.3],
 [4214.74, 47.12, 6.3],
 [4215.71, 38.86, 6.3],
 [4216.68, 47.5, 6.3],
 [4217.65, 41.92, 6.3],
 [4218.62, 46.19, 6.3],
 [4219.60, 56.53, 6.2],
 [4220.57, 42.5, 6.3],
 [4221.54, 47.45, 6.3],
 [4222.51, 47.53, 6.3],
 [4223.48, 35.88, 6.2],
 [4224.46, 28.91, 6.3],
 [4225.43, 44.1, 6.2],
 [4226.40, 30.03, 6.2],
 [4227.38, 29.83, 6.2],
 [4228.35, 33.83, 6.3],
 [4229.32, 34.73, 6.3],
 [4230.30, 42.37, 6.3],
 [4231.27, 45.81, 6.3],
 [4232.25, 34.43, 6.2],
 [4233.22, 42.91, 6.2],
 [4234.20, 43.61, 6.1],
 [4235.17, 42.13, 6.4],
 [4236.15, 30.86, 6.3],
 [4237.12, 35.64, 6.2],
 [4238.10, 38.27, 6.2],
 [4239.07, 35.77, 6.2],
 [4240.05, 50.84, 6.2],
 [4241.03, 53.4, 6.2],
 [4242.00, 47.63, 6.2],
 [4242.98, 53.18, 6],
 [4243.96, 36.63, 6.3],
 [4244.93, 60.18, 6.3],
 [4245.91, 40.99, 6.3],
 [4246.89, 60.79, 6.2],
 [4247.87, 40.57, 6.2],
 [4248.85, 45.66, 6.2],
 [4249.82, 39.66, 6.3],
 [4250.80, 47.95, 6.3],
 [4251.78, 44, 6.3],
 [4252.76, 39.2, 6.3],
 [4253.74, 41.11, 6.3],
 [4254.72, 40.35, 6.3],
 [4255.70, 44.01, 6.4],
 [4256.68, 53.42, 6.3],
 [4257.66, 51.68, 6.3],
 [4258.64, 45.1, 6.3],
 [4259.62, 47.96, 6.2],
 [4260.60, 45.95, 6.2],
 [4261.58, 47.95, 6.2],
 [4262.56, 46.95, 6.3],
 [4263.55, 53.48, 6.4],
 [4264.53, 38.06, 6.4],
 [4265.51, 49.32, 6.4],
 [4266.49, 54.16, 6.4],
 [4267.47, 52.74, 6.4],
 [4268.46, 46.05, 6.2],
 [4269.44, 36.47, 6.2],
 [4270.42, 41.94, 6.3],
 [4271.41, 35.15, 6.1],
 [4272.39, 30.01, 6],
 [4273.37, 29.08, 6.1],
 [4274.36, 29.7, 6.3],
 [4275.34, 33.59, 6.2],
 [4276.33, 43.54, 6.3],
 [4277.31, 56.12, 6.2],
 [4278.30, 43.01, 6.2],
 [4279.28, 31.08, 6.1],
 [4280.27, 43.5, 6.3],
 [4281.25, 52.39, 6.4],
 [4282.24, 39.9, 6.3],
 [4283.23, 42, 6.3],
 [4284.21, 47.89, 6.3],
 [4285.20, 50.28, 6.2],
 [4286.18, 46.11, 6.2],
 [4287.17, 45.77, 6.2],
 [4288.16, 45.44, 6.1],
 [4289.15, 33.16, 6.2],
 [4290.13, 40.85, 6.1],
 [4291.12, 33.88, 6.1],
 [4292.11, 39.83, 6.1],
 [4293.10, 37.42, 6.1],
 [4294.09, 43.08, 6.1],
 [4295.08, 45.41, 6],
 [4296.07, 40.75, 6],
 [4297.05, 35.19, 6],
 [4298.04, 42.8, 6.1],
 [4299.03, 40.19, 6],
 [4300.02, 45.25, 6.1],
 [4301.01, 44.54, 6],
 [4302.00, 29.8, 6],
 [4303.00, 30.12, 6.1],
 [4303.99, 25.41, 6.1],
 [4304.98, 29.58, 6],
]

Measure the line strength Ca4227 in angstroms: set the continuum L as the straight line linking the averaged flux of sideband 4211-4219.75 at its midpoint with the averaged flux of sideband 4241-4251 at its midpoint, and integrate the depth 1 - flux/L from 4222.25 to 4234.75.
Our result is 2.2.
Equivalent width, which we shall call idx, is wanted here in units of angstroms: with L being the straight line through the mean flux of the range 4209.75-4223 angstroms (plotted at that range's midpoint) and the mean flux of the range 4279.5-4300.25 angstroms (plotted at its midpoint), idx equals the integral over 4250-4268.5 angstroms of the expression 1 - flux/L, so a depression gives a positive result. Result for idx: -1.6 angstroms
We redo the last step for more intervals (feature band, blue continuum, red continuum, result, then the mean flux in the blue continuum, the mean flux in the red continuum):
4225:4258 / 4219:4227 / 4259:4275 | -0.6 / 41.5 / 42.7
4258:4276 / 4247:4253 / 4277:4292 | 0.5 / 44.1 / 43.2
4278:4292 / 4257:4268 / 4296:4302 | 0.4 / 48.5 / 40.6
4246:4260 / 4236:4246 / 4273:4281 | -0.9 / 44.5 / 39.3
